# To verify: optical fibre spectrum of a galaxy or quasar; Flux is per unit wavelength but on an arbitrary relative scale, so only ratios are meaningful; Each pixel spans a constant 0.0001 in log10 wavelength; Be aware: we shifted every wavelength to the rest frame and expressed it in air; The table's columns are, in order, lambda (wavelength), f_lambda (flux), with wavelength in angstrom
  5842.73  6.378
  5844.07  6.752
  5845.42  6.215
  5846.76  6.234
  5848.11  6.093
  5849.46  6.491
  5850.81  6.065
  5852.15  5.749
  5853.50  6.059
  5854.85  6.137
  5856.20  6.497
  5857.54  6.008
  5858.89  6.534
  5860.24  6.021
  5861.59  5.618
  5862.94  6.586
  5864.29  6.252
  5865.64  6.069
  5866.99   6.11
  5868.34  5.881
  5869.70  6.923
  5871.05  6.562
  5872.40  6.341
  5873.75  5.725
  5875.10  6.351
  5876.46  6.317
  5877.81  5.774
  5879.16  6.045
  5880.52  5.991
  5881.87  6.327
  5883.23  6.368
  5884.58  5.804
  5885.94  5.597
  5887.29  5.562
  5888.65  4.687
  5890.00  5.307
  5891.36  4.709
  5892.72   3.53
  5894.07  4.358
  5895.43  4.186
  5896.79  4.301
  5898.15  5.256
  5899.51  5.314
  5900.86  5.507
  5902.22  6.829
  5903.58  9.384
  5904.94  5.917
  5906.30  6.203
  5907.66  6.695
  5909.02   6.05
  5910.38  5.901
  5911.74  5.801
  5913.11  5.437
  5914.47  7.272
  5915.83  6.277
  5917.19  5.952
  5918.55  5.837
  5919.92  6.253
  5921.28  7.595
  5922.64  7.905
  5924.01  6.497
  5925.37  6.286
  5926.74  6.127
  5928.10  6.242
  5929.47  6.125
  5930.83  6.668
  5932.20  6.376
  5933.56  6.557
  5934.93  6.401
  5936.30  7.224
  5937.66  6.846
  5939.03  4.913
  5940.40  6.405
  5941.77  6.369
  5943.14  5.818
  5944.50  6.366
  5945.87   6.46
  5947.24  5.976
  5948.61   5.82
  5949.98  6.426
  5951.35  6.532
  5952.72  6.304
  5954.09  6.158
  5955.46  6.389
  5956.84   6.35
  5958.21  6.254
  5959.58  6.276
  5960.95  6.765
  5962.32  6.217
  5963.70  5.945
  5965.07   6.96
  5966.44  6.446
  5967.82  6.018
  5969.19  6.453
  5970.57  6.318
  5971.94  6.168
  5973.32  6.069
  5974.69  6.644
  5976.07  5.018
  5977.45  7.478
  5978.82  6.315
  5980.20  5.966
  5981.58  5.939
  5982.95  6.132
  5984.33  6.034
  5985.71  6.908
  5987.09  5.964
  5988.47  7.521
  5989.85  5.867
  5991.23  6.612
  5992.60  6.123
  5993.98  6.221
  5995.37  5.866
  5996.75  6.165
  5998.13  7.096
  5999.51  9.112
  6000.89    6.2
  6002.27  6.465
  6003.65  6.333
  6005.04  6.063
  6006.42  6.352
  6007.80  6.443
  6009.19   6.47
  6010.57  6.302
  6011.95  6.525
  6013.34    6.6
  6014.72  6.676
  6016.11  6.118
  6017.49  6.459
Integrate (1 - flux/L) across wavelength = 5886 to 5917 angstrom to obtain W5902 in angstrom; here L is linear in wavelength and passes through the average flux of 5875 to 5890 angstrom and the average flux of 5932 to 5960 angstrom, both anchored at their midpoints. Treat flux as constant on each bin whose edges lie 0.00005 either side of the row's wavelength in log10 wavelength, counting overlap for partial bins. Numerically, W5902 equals 1.69 angstrom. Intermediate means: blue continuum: 5.85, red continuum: 6.3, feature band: 5.66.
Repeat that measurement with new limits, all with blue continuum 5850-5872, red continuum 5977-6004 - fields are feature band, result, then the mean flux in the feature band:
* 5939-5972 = 0.8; 6.27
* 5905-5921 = 0.4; 6.18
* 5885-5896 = 2.6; 4.77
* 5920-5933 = -0.6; 6.63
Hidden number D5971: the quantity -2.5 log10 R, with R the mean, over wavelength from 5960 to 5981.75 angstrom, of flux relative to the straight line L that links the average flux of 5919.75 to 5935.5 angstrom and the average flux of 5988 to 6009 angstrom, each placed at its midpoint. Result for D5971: 0.05 mag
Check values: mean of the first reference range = 6.6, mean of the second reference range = 6.55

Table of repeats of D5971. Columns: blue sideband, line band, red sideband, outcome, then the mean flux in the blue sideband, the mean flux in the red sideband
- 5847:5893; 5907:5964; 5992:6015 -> -0.02 mag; 5.97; 6.53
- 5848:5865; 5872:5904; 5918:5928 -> 0.14 mag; 6.17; 6.63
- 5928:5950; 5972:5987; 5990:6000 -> 0.05 mag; 6.29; 6.65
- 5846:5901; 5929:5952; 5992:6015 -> -0.03 mag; 5.79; 6.53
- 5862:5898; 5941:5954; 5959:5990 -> -0.02 mag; 5.67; 6.33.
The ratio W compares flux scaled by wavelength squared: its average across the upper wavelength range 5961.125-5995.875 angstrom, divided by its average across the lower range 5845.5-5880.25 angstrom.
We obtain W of 1.06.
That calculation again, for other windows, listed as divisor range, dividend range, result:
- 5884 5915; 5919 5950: 1.15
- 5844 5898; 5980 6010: 1.15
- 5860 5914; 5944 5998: 1.11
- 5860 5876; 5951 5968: 1.06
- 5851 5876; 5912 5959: 1.05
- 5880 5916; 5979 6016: 1.17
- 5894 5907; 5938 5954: 1.08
